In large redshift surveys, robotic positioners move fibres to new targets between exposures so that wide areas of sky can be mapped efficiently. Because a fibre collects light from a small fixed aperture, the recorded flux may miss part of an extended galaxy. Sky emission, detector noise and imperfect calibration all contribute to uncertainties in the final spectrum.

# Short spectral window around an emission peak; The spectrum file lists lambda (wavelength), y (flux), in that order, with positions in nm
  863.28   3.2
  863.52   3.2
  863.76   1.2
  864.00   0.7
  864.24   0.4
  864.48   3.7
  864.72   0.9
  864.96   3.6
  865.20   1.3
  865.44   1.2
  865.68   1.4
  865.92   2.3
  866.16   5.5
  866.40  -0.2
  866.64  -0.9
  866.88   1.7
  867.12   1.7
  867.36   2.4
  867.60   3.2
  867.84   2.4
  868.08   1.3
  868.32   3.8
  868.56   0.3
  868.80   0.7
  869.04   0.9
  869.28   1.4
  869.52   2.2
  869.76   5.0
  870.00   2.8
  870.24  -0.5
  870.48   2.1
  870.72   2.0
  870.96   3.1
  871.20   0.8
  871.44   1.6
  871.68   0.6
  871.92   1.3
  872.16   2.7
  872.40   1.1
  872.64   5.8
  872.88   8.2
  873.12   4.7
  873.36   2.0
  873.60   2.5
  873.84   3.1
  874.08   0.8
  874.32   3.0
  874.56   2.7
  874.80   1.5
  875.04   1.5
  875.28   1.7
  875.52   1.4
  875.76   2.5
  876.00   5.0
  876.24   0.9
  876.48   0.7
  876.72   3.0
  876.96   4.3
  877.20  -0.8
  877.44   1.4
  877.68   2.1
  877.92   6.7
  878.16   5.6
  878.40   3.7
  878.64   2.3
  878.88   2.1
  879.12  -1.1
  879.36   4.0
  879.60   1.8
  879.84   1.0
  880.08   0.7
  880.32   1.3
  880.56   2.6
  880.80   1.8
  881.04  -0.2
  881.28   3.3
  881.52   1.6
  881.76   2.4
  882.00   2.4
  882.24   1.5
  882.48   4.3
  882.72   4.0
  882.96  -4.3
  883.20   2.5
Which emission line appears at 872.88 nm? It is H-gamma 4340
